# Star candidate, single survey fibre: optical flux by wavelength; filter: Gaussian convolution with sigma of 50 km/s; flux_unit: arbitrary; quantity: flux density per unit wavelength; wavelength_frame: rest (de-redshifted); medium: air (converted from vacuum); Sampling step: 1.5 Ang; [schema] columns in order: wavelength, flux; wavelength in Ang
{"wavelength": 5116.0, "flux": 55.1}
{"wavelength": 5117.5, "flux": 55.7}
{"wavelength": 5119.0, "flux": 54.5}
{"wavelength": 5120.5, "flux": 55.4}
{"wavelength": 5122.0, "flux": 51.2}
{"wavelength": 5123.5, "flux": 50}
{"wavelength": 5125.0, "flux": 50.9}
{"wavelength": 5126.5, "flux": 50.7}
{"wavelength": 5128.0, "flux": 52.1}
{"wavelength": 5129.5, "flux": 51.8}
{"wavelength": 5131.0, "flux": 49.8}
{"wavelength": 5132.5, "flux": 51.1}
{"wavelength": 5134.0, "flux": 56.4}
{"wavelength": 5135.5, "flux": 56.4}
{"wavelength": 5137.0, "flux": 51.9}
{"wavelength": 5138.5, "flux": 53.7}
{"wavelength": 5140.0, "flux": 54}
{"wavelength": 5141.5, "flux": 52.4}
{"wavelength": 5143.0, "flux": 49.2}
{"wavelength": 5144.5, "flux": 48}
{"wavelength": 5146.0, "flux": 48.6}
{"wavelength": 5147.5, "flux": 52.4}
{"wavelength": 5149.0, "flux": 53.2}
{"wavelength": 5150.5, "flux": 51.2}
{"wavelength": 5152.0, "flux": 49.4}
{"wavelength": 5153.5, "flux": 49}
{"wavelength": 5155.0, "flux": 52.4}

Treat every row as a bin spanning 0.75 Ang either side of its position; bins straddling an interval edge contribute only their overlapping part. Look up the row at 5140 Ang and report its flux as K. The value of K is 54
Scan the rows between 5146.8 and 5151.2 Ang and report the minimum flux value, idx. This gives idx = 51.2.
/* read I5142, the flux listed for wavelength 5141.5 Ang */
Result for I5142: 52.4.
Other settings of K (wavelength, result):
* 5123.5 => 50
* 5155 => 52.4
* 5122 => 51.2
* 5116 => 55.1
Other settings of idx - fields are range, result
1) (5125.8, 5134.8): 49.8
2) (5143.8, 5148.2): 48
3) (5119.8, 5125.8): 50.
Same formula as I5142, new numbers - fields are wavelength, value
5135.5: 56.4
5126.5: 50.7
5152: 49.4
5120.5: 55.4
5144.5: 48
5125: 50.9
